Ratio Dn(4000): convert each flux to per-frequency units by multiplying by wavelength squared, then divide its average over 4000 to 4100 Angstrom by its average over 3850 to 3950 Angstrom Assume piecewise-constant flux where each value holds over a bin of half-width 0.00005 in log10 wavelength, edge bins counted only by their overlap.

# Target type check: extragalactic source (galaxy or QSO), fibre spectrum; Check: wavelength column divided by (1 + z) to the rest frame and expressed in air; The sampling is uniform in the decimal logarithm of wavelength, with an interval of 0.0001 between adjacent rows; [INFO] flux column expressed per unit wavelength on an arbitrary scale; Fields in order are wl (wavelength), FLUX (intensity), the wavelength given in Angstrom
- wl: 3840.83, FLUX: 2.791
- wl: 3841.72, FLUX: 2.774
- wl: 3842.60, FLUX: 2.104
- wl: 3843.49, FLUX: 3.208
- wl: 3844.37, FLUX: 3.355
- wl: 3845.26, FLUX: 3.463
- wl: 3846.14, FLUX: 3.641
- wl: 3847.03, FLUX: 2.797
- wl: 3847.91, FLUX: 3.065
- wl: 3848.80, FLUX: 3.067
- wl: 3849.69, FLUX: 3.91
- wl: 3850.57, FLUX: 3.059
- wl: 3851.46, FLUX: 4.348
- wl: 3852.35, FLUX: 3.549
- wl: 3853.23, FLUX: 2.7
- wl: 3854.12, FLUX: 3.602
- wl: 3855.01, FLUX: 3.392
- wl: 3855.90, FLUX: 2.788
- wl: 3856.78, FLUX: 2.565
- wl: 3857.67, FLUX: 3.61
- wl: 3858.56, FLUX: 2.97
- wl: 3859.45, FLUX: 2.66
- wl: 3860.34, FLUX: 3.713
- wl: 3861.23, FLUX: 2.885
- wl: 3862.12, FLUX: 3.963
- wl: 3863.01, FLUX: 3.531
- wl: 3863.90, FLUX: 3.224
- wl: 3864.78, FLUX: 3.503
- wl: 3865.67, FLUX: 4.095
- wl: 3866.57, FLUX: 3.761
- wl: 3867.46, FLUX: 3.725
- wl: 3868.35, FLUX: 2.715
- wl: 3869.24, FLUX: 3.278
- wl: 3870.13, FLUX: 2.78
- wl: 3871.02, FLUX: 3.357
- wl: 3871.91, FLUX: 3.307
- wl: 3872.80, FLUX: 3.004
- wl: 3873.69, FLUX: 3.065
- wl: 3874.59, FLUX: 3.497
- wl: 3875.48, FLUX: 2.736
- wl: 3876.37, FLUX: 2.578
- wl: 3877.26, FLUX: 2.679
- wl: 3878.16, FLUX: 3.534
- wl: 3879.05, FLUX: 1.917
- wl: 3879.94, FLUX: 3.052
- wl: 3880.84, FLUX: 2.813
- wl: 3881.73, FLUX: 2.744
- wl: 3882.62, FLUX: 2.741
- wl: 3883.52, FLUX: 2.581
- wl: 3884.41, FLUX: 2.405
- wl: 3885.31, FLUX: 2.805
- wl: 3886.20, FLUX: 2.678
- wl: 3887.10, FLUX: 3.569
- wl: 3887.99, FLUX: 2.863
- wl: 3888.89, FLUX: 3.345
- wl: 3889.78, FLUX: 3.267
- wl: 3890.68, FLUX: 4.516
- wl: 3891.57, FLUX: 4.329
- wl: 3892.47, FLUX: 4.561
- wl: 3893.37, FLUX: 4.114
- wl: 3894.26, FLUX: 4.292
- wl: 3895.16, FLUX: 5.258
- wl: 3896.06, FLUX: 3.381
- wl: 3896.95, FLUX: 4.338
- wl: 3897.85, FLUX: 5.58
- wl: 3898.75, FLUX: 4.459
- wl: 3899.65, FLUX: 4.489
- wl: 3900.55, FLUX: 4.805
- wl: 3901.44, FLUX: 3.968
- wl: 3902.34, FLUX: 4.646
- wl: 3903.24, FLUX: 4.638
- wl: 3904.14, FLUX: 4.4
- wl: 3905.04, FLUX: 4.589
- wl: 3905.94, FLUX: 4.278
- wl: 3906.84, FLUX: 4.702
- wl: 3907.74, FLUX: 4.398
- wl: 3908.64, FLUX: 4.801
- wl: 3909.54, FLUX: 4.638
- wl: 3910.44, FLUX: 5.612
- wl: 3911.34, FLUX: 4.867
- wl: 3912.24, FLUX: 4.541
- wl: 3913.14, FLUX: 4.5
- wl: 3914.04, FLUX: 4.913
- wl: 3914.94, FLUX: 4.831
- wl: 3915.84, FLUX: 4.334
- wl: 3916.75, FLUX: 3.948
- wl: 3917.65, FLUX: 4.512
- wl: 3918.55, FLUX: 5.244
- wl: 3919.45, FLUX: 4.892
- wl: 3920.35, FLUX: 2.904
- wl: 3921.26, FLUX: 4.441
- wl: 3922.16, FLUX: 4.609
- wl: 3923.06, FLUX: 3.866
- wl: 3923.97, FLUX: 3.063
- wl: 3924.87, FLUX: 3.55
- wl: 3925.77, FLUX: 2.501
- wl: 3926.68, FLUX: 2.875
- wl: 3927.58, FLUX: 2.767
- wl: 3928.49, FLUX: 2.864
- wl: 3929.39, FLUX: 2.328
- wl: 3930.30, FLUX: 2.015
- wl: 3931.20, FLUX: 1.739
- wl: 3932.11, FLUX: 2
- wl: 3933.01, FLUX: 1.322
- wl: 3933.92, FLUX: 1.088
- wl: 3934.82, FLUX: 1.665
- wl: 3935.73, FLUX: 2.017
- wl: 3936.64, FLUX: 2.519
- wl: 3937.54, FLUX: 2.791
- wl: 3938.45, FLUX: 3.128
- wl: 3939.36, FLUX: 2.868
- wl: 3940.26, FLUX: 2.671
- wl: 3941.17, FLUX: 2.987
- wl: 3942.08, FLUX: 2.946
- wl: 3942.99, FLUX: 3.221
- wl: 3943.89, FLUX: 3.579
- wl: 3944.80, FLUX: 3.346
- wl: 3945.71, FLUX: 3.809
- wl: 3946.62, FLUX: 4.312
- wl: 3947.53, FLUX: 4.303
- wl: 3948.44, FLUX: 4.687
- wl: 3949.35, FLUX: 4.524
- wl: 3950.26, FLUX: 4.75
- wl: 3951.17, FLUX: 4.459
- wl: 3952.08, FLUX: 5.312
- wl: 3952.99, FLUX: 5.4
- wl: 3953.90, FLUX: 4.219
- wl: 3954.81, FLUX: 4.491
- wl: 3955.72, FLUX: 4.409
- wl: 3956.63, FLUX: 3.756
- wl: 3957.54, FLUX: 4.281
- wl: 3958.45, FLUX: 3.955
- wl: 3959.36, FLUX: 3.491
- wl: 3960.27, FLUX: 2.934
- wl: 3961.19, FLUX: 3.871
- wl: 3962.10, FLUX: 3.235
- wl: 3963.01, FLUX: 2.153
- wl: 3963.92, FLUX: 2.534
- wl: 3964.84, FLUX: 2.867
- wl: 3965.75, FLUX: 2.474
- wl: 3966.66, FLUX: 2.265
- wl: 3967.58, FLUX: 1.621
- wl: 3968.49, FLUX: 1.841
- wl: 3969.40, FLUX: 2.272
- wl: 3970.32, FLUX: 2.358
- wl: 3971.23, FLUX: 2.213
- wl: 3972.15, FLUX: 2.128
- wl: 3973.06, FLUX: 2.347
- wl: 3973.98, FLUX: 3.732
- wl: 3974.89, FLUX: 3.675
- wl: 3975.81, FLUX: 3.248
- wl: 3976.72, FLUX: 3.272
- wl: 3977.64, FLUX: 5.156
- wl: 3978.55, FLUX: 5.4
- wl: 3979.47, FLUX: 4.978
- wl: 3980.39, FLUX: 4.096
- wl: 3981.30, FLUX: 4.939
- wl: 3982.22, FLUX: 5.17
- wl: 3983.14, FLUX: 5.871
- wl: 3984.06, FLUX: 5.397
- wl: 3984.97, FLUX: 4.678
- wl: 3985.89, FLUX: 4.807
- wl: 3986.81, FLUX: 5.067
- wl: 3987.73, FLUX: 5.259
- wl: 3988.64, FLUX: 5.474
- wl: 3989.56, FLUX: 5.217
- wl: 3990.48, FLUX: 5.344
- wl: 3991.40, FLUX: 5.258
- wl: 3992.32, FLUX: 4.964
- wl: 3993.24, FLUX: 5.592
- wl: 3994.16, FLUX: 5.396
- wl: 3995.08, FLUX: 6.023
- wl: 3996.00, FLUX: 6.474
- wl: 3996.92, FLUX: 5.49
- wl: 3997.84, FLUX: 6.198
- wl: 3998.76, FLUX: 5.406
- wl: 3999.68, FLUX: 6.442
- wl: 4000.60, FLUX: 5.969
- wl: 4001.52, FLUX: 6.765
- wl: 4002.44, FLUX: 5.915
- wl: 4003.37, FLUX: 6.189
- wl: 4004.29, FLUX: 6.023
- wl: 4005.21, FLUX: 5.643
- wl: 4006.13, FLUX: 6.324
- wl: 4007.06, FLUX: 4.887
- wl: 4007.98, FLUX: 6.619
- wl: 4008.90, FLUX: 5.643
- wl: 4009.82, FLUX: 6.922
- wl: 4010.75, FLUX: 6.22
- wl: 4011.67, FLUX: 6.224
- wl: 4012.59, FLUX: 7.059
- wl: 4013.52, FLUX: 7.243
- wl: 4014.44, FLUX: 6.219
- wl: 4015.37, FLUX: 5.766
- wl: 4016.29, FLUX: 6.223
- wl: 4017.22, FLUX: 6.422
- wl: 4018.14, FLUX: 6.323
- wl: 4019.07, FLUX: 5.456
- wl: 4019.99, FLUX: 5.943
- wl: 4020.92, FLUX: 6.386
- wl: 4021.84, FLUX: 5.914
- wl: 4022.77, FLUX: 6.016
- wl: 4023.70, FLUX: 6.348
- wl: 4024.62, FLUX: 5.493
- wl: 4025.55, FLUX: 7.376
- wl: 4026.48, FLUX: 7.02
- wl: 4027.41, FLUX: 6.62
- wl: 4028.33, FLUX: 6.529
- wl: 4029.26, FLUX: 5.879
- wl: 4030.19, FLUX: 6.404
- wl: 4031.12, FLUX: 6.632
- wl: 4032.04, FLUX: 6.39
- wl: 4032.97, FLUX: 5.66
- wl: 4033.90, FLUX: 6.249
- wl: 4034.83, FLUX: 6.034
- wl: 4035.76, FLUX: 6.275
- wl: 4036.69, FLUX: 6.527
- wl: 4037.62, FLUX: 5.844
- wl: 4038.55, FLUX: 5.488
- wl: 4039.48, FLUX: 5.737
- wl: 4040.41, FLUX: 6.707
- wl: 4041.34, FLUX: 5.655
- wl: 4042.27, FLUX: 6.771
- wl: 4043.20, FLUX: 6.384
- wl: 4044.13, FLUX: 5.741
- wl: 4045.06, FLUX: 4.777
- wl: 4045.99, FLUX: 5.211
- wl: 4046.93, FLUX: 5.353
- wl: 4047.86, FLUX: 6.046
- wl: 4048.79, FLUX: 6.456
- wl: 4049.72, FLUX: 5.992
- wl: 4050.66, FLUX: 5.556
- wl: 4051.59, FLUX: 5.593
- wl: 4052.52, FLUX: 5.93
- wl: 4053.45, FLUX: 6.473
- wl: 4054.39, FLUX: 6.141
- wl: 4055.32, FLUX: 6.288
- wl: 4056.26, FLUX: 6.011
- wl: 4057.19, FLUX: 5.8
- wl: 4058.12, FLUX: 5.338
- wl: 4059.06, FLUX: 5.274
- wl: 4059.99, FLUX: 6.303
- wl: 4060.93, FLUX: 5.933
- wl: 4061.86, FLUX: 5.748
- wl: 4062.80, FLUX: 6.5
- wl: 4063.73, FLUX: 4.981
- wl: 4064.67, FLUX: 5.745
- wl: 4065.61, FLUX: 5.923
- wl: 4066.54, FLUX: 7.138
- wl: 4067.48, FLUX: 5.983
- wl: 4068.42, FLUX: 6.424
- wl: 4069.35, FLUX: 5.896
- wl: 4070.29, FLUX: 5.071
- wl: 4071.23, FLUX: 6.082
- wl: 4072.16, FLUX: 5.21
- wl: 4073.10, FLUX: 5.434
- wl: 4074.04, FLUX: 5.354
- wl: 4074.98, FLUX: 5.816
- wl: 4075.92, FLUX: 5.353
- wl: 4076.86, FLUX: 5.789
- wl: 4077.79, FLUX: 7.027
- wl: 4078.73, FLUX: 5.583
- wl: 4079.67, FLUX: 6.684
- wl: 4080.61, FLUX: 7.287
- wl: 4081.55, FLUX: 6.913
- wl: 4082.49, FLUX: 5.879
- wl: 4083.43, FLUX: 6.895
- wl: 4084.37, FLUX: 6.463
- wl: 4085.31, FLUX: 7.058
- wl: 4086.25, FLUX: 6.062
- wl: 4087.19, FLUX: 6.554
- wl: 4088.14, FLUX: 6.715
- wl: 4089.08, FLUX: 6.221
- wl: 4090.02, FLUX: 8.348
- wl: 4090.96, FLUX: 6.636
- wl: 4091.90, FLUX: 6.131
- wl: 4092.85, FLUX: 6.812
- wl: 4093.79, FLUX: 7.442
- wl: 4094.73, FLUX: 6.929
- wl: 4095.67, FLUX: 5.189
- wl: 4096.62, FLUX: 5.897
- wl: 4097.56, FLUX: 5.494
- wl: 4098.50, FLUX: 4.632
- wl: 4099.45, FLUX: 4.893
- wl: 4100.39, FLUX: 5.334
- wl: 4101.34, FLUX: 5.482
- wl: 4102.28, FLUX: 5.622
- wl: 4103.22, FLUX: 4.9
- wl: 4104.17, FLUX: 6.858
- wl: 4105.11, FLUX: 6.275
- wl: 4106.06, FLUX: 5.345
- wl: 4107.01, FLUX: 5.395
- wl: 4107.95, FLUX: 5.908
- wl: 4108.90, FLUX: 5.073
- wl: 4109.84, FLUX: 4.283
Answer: 1.87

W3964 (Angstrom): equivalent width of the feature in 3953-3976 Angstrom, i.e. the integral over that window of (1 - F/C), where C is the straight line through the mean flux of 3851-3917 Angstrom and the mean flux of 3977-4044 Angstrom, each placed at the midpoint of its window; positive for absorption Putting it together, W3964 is 9.0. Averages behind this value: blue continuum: 3.71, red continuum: 5.92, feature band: 3.1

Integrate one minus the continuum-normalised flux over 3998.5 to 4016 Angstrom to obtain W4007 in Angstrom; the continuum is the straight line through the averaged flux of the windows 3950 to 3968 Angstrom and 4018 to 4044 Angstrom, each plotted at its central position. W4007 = -2.8 Angstrom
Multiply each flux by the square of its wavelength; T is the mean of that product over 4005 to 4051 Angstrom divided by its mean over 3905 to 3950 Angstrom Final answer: 1.8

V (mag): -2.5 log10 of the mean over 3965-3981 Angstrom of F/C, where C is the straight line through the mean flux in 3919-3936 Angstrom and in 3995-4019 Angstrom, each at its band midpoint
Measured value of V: 0.45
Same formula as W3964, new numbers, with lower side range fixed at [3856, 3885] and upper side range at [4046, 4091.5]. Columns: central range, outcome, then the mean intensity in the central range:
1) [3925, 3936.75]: 5.4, 2.16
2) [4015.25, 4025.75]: -1.5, 6.12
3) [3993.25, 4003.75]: -2.0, 6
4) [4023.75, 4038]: -2.1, 6.33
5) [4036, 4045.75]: -0.5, 5.96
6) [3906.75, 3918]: -2.8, 4.66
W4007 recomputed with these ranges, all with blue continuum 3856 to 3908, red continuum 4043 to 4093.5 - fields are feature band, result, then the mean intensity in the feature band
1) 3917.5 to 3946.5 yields 8.4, 3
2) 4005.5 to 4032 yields -4.3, 6.29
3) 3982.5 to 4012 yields -3.5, 5.74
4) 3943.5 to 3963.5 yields 2.1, 4.06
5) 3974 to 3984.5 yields 0.6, 4.61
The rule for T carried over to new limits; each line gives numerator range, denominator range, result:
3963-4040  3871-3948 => 1.56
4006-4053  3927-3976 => 2.05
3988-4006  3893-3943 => 1.62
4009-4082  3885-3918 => 1.51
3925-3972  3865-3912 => 0.85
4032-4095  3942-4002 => 1.50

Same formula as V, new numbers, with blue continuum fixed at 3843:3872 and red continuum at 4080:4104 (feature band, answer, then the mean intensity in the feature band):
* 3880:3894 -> 0.12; 3.3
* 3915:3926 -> 0.01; 4.05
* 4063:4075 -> 0.03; 5.79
